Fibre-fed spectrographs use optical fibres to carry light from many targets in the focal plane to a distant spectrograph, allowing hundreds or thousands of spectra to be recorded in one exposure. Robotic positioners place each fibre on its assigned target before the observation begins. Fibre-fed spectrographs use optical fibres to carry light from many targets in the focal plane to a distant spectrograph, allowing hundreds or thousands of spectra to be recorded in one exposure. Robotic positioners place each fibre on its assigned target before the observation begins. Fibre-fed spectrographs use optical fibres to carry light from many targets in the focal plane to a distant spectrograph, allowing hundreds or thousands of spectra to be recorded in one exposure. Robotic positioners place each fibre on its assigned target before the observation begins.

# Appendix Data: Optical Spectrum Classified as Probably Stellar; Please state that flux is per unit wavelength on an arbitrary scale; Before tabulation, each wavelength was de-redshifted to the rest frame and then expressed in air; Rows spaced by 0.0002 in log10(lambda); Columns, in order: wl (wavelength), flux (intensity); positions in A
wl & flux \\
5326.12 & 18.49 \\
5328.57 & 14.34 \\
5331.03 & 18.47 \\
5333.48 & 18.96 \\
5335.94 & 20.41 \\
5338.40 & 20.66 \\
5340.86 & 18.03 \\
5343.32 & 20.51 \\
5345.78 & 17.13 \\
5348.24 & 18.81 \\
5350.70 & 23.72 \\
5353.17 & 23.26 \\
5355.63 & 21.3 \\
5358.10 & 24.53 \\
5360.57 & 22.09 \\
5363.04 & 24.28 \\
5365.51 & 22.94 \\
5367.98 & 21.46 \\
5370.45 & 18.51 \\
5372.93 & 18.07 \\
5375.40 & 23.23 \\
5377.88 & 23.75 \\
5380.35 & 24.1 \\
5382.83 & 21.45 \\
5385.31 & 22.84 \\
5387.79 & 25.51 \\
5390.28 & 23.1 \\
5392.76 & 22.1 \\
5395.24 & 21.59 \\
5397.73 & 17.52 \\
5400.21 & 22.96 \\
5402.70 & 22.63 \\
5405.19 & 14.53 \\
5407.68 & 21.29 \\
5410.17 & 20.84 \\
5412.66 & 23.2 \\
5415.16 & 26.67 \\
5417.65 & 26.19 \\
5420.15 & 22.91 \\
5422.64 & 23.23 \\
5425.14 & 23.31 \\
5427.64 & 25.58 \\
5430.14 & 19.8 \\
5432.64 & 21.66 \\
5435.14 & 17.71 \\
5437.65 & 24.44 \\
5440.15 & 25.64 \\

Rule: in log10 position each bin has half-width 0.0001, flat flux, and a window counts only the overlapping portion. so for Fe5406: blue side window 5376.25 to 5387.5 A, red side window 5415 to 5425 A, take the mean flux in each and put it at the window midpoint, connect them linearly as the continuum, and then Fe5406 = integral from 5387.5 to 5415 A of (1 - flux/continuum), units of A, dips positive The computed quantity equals 2.7 A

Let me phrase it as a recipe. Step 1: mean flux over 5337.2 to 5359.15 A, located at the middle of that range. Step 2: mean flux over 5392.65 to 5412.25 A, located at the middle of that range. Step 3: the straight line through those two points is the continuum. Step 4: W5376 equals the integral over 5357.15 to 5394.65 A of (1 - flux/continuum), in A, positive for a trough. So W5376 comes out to -3.35 A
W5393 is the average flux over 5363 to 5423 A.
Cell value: 22.1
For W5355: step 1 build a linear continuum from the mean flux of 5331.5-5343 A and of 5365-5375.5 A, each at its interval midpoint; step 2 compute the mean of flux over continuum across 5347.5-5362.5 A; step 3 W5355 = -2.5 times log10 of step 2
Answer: -0.126 mag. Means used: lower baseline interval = 19.5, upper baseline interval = 20.4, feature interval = 22.5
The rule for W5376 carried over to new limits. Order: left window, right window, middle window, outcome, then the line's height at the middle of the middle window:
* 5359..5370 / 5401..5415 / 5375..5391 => -1.17 A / 21.9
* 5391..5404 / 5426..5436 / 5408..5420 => -1.38 A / 21.4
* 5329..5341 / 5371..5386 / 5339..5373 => -1.04 A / 20.5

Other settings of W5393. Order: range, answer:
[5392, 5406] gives 20.3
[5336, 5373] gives 21.1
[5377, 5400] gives 22.4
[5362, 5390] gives 22.4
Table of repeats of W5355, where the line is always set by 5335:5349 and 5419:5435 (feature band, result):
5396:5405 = 0.06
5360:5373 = -0.07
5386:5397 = -0.08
